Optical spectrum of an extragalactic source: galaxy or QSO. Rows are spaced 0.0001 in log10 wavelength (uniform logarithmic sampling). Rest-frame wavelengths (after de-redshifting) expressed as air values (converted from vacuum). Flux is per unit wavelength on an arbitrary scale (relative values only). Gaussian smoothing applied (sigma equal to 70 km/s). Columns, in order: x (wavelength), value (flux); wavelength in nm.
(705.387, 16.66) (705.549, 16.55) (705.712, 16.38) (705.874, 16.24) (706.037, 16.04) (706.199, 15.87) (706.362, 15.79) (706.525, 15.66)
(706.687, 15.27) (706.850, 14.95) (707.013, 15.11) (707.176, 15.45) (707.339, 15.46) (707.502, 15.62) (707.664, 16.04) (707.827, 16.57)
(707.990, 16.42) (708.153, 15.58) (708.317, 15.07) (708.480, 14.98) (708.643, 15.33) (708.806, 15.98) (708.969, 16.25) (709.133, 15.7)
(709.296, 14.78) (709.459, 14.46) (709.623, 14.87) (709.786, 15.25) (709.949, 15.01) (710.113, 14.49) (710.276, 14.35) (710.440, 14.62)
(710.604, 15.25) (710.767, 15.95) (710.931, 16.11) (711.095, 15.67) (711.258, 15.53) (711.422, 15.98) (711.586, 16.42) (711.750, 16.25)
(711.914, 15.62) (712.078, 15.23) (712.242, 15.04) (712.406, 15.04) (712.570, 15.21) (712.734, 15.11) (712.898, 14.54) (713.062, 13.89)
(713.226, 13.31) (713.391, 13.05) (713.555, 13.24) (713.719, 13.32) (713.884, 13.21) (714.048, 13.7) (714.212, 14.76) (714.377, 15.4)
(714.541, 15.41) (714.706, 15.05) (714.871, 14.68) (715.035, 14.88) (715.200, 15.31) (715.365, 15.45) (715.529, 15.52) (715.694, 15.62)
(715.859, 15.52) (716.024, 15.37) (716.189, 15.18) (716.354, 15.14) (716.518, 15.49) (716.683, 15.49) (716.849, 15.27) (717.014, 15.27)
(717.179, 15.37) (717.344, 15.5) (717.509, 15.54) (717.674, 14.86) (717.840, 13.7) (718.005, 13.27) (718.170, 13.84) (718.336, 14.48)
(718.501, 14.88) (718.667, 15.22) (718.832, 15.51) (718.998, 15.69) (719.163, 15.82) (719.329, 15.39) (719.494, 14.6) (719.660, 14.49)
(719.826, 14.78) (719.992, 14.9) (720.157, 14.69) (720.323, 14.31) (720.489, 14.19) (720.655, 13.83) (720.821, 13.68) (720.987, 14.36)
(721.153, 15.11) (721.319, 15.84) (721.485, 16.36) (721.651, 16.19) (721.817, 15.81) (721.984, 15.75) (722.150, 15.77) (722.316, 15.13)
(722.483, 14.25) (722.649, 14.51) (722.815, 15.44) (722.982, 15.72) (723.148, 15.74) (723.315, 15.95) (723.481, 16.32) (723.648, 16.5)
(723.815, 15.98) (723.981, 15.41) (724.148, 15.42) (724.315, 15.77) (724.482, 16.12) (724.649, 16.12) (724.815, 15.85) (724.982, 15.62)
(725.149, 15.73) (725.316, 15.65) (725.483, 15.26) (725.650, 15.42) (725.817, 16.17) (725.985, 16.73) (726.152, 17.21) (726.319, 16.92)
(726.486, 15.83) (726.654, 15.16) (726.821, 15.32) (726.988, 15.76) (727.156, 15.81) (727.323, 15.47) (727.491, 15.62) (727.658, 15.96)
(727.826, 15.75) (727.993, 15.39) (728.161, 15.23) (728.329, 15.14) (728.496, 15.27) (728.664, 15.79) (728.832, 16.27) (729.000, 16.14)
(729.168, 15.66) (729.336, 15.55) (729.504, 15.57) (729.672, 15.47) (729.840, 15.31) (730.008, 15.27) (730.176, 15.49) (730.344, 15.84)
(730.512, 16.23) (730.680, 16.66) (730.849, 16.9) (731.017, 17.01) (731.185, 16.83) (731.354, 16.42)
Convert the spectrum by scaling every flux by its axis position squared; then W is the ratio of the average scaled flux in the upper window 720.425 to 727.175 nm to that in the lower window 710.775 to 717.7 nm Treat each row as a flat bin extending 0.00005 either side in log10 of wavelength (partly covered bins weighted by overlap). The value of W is 1.07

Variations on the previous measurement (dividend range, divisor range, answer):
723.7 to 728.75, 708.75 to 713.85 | 1.10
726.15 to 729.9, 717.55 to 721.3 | 1.10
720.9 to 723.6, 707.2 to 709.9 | 1.04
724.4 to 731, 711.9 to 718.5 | 1.11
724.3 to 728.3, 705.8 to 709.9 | 1.07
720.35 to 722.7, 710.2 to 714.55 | 1.04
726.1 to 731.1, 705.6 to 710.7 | 1.08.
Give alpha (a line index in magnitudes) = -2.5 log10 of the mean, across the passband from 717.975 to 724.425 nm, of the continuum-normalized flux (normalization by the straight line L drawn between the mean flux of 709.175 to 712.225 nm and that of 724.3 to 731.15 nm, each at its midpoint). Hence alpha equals 0.03 mag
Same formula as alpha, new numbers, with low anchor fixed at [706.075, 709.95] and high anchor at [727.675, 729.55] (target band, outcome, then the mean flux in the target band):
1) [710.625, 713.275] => 0.013 mag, 15.3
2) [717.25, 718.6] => 0.075 mag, 14.5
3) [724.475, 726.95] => -0.023 mag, 15.9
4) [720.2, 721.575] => 0.062 mag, 14.7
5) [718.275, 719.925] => 0.033 mag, 15.1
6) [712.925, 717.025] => 0.058 mag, 14.7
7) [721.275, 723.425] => 0.000 mag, 15.6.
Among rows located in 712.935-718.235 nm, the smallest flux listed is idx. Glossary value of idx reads 13.05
